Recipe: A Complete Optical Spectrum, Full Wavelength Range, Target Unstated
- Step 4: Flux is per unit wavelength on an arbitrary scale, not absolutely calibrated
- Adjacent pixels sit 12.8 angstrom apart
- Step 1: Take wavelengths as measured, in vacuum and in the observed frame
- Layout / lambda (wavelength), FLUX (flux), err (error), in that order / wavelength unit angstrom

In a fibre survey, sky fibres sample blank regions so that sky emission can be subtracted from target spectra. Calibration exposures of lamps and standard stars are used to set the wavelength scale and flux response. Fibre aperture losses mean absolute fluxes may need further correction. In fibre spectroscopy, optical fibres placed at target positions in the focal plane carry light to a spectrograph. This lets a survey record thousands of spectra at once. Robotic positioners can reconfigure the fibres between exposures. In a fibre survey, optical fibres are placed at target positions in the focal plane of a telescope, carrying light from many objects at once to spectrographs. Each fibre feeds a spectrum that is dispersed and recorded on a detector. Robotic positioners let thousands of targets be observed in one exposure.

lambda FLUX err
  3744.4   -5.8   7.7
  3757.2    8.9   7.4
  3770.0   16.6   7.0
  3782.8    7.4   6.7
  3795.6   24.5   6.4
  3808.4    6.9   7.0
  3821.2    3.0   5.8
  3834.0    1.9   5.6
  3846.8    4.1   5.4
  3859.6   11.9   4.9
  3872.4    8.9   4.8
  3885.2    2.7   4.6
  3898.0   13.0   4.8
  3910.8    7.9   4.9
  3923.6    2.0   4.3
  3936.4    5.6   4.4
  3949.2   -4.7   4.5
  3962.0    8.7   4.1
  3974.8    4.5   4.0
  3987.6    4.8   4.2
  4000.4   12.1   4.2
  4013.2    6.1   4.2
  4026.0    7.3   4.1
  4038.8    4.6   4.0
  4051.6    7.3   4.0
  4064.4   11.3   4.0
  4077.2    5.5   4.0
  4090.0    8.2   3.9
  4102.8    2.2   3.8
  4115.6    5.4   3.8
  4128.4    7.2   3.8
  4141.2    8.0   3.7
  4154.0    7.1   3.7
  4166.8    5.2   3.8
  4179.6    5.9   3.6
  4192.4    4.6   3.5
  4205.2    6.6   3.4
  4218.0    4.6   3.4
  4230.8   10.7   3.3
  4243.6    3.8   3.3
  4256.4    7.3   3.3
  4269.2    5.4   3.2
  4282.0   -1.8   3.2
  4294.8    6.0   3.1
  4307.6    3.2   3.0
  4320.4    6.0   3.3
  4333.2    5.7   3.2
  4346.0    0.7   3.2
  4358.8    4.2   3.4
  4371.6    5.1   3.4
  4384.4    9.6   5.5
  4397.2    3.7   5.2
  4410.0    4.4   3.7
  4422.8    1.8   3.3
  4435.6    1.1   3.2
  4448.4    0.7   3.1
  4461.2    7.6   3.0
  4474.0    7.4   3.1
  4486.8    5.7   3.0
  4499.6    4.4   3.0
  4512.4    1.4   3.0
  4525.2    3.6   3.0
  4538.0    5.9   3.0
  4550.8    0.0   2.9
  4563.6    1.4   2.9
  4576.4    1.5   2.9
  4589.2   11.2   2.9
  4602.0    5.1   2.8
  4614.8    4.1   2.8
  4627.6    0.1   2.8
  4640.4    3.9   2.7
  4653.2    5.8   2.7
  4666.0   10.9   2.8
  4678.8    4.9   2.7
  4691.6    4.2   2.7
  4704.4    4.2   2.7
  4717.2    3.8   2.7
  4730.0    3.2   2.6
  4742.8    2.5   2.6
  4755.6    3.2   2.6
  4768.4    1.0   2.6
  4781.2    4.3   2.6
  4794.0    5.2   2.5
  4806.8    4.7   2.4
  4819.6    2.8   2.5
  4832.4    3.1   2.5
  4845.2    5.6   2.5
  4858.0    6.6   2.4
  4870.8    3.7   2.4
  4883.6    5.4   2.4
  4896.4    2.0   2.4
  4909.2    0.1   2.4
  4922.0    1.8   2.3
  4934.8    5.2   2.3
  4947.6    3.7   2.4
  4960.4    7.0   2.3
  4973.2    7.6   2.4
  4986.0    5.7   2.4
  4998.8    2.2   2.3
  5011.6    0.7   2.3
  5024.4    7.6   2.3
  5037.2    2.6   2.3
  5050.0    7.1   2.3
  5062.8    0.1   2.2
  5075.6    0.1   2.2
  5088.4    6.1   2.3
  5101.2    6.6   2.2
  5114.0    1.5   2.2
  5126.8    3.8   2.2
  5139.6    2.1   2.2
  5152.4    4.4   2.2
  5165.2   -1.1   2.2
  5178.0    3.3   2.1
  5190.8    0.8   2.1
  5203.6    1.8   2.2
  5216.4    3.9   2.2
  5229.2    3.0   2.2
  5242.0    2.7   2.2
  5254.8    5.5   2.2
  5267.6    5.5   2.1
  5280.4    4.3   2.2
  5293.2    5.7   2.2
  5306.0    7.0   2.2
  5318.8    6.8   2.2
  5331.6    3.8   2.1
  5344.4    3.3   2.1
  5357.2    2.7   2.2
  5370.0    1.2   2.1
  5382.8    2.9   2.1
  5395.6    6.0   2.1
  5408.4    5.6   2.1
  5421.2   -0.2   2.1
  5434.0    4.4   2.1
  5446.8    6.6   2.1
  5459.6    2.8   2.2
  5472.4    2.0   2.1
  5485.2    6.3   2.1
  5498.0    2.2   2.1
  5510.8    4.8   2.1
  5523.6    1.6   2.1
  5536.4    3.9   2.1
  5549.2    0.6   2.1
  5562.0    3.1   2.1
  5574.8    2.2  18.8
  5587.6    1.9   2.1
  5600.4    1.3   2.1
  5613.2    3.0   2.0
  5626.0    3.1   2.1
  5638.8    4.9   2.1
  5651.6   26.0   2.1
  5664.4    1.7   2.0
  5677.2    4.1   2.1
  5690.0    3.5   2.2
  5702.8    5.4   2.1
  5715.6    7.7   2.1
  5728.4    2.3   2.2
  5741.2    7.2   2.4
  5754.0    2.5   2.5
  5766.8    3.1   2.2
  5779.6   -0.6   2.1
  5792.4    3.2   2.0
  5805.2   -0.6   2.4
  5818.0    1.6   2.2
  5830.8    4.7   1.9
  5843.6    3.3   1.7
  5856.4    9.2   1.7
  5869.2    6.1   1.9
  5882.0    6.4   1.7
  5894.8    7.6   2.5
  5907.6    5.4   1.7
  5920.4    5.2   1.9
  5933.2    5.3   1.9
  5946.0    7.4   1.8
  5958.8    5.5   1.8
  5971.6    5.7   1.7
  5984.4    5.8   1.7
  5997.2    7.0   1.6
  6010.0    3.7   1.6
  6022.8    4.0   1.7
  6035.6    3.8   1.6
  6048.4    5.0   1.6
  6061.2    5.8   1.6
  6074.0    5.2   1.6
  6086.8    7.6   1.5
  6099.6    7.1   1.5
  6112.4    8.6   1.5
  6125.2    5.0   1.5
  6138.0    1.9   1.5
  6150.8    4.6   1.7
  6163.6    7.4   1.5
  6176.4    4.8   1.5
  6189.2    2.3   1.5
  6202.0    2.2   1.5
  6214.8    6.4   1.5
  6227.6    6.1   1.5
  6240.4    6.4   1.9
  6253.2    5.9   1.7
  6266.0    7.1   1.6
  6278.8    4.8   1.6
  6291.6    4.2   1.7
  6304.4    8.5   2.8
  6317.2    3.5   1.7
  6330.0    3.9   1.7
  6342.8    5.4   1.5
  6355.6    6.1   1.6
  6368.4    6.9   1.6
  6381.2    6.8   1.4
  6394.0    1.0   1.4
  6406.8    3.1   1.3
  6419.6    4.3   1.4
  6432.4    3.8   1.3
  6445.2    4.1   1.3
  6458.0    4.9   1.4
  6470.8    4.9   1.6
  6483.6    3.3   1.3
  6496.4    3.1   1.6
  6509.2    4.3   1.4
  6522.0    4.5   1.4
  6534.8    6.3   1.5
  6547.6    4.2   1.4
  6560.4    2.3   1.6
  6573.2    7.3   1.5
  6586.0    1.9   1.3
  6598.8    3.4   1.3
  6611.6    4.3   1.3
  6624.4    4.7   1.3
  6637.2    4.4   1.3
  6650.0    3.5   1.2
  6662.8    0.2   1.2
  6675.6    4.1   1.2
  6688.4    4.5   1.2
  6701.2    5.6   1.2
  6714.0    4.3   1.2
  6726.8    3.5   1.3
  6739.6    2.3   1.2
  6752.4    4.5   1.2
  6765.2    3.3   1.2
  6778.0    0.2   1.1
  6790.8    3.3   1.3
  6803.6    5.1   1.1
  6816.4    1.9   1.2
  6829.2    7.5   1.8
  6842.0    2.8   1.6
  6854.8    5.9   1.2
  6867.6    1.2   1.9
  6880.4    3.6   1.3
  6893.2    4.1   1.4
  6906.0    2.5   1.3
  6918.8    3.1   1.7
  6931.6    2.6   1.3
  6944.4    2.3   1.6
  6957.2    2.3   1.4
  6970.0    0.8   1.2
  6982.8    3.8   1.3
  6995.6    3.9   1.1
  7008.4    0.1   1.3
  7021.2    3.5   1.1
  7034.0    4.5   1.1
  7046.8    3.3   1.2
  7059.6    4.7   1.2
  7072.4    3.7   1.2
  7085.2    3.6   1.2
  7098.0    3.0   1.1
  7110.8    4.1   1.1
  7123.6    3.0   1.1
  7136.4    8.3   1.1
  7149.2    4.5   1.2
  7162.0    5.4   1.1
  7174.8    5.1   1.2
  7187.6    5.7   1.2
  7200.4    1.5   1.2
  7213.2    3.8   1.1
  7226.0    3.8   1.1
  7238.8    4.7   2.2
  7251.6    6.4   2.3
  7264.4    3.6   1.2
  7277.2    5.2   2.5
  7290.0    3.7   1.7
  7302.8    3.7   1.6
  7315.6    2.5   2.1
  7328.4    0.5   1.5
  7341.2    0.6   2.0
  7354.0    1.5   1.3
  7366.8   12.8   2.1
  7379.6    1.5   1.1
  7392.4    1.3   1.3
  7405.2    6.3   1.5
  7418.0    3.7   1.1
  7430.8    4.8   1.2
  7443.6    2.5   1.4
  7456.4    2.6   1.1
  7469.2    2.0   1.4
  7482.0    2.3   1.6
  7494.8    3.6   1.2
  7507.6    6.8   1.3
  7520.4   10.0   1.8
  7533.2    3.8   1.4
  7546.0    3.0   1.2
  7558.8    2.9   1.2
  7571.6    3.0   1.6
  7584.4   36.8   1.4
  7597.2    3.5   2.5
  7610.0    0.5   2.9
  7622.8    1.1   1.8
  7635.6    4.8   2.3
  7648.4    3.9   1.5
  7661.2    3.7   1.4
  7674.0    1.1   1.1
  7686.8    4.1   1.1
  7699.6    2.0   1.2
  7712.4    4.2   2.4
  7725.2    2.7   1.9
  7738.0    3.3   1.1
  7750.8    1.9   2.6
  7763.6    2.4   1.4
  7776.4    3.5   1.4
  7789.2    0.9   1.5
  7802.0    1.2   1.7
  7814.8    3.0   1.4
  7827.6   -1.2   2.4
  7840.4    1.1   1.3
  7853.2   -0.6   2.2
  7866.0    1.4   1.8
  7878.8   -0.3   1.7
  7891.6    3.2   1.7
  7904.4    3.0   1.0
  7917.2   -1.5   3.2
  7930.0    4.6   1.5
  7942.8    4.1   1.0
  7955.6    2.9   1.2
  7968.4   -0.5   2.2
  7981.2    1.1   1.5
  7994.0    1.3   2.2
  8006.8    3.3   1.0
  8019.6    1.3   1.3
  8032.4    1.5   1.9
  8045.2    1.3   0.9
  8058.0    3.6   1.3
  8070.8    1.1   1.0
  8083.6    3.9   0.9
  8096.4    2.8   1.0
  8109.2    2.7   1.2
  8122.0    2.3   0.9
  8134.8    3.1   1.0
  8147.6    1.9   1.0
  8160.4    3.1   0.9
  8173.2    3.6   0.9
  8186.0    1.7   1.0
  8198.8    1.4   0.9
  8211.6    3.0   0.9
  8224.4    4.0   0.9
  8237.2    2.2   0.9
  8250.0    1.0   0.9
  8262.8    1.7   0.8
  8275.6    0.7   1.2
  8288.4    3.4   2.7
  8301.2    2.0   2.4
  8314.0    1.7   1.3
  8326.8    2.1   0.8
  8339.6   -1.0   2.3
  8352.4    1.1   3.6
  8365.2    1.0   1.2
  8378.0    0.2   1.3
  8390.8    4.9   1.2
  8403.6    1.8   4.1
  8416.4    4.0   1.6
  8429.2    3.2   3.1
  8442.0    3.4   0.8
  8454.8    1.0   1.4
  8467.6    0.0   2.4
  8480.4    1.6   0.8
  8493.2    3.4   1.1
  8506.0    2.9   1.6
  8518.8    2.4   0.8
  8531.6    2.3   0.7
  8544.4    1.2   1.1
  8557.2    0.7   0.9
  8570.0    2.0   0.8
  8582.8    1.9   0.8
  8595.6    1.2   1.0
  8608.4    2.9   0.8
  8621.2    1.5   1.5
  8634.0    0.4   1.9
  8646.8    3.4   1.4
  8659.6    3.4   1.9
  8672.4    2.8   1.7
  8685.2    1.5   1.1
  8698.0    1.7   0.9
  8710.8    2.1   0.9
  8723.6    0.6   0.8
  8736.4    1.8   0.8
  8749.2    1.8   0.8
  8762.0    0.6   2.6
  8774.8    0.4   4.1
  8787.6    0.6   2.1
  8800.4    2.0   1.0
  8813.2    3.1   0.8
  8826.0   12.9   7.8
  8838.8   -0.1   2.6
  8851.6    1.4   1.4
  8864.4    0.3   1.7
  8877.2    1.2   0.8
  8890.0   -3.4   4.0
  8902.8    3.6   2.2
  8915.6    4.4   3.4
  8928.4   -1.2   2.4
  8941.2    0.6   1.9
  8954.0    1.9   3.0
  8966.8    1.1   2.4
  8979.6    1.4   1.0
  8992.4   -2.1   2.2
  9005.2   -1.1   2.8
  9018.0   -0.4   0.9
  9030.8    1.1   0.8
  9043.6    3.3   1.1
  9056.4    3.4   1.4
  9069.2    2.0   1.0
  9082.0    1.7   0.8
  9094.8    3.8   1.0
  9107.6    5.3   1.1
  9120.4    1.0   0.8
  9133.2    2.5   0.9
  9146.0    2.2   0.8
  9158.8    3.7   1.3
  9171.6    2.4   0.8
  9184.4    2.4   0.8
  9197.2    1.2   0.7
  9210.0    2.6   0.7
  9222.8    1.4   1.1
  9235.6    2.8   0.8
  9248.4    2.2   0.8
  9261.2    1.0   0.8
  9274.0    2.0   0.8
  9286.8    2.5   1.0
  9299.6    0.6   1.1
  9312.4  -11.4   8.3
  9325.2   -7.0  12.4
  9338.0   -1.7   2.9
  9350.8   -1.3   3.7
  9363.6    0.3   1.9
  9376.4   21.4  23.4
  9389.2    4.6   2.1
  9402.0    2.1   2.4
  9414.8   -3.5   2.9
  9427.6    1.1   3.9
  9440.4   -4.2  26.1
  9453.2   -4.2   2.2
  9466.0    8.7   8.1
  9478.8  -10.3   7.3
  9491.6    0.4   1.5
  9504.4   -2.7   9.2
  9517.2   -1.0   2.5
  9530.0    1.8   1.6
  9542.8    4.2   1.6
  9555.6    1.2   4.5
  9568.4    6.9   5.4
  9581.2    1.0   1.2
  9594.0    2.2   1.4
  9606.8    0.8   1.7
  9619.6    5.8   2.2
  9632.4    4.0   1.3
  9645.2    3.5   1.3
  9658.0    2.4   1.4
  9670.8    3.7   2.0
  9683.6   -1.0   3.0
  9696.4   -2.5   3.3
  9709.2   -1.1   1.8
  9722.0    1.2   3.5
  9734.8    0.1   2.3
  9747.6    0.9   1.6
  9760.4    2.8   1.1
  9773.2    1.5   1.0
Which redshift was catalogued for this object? 0.515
